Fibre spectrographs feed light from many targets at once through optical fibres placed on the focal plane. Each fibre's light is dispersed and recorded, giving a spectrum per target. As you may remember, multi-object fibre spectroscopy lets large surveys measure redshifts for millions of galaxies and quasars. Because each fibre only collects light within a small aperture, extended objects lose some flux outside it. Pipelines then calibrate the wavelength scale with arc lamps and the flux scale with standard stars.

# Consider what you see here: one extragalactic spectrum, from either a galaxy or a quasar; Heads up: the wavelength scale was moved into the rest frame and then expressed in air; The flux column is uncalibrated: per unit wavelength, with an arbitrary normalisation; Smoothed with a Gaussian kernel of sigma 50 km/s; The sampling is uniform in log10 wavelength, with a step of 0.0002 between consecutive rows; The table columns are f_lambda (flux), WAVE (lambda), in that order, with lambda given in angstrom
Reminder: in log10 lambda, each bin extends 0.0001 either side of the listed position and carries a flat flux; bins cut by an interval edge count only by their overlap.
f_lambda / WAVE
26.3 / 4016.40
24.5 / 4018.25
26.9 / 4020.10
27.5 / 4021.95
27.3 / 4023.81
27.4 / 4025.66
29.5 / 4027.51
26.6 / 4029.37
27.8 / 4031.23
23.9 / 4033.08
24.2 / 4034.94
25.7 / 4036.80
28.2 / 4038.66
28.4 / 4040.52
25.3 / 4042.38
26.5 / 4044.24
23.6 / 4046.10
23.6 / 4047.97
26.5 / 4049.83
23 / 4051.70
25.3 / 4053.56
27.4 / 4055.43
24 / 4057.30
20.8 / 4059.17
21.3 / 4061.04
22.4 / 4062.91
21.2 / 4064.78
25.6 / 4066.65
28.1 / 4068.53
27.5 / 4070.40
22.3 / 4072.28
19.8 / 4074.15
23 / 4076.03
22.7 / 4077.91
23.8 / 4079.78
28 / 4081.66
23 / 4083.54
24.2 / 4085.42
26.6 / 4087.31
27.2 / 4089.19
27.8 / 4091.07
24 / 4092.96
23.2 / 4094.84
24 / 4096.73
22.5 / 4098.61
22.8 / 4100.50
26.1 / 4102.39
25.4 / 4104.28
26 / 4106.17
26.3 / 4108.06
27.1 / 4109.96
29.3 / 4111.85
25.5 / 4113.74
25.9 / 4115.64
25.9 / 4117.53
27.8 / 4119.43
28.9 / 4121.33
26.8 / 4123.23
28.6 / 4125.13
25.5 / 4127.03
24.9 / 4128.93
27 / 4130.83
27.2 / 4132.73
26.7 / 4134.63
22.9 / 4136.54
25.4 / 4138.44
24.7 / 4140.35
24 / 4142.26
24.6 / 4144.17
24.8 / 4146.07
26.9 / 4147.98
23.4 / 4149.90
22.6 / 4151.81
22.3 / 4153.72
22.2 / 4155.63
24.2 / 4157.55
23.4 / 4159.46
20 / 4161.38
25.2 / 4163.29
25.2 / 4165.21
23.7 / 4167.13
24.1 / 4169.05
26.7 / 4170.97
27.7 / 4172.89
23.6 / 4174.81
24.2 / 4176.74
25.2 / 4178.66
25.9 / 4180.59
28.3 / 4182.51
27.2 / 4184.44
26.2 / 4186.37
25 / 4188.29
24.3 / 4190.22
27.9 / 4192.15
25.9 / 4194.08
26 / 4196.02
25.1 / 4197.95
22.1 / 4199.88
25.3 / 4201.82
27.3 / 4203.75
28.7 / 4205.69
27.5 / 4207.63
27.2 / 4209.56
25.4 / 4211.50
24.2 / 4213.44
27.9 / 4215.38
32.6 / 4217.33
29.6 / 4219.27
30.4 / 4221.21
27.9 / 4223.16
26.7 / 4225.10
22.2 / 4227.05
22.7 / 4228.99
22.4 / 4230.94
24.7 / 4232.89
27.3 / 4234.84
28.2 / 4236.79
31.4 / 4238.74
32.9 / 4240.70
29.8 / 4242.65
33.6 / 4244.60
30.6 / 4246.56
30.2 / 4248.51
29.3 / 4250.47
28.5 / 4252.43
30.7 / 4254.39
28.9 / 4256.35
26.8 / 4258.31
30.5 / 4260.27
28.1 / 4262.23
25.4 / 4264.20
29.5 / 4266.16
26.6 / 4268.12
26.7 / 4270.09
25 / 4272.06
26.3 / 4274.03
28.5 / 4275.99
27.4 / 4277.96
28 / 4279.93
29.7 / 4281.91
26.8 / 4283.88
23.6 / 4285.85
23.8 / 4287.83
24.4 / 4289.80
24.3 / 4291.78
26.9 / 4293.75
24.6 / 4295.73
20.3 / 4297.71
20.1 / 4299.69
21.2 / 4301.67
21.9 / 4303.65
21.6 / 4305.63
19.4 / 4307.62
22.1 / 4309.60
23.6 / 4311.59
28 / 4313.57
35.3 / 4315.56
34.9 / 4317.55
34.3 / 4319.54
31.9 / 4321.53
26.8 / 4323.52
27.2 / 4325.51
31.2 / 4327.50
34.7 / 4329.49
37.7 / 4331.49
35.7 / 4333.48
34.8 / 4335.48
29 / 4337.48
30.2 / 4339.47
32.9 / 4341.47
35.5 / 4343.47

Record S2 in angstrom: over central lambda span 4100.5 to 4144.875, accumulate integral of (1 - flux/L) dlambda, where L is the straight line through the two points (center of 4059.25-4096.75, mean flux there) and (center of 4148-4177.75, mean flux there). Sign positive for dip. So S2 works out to -3.7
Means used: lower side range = 24.2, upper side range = 24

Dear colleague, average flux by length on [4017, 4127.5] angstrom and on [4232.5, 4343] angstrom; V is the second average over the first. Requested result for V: 1.11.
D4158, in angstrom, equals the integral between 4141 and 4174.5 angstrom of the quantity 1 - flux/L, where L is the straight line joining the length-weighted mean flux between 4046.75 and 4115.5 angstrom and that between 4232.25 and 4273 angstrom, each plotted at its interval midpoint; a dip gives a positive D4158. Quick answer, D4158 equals 3.0 angstrom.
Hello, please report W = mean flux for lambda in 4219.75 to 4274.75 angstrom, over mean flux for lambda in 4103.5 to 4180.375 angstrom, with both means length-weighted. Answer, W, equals 1.1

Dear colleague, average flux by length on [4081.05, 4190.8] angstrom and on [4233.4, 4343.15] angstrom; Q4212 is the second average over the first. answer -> 1.11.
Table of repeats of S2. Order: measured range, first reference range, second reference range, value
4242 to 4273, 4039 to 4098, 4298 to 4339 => -1.41 angstrom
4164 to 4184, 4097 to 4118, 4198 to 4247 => 0.90 angstrom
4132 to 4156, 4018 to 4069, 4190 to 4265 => 1.95 angstrom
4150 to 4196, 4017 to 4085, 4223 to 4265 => 3.74 angstrom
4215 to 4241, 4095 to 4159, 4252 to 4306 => -1.76 angstrom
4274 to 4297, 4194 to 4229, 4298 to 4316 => -2.03 angstrom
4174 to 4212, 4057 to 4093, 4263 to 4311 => -2.23 angstrom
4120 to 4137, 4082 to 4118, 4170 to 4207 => -0.68 angstrom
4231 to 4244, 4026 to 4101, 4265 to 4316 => -1.91 angstrom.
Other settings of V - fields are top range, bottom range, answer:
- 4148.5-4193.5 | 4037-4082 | 1.01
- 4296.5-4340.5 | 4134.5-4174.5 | 1.17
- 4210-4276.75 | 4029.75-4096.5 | 1.13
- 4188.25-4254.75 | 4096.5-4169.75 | 1.09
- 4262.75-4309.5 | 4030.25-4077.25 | 1.01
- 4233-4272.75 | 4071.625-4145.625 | 1.14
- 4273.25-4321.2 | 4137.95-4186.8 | 1.05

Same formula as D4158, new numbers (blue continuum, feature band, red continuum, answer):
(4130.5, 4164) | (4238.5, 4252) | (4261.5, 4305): -3.2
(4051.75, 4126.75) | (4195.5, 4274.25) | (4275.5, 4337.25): -2.8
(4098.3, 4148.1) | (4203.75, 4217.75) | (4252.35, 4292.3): -0.4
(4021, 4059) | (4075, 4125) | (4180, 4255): 1.7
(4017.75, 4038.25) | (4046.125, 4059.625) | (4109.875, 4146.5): 1.0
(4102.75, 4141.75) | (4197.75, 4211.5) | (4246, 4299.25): 0.3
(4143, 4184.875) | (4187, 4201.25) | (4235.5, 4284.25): 0.4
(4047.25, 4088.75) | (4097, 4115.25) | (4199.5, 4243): -0.5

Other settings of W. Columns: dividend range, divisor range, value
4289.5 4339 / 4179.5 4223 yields 1.03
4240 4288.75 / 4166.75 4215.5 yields 1.09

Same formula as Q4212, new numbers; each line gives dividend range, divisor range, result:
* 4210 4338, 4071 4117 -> 1.11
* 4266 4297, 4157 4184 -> 1.06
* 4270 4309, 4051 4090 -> 1.01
